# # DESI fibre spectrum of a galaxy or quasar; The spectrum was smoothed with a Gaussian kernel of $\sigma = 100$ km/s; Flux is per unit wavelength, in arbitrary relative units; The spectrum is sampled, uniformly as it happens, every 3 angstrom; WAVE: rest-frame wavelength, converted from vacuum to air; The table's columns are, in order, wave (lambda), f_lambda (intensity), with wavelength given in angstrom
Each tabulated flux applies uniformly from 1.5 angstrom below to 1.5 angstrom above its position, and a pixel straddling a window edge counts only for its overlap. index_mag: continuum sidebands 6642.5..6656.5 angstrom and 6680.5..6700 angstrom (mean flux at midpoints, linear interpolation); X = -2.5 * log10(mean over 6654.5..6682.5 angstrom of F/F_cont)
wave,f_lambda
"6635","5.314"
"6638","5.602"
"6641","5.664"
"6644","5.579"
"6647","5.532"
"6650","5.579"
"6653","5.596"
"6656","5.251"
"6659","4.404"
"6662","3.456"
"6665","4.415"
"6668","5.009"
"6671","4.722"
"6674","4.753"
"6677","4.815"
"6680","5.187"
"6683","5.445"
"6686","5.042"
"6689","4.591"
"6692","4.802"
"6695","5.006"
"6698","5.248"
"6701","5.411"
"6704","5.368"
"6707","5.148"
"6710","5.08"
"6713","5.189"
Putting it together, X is 0.13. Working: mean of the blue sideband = 5.53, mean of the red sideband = 5.04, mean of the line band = 4.7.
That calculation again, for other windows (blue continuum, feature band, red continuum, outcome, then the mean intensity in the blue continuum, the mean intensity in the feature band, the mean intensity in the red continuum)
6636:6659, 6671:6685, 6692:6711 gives 0.061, 5.46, 5.01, 5.18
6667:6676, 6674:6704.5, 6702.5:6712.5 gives -0.013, 4.82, 5.07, 5.2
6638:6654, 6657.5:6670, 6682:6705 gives 0.239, 5.59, 4.34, 5.1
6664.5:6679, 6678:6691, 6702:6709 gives -0.019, 4.78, 5.05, 5.26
